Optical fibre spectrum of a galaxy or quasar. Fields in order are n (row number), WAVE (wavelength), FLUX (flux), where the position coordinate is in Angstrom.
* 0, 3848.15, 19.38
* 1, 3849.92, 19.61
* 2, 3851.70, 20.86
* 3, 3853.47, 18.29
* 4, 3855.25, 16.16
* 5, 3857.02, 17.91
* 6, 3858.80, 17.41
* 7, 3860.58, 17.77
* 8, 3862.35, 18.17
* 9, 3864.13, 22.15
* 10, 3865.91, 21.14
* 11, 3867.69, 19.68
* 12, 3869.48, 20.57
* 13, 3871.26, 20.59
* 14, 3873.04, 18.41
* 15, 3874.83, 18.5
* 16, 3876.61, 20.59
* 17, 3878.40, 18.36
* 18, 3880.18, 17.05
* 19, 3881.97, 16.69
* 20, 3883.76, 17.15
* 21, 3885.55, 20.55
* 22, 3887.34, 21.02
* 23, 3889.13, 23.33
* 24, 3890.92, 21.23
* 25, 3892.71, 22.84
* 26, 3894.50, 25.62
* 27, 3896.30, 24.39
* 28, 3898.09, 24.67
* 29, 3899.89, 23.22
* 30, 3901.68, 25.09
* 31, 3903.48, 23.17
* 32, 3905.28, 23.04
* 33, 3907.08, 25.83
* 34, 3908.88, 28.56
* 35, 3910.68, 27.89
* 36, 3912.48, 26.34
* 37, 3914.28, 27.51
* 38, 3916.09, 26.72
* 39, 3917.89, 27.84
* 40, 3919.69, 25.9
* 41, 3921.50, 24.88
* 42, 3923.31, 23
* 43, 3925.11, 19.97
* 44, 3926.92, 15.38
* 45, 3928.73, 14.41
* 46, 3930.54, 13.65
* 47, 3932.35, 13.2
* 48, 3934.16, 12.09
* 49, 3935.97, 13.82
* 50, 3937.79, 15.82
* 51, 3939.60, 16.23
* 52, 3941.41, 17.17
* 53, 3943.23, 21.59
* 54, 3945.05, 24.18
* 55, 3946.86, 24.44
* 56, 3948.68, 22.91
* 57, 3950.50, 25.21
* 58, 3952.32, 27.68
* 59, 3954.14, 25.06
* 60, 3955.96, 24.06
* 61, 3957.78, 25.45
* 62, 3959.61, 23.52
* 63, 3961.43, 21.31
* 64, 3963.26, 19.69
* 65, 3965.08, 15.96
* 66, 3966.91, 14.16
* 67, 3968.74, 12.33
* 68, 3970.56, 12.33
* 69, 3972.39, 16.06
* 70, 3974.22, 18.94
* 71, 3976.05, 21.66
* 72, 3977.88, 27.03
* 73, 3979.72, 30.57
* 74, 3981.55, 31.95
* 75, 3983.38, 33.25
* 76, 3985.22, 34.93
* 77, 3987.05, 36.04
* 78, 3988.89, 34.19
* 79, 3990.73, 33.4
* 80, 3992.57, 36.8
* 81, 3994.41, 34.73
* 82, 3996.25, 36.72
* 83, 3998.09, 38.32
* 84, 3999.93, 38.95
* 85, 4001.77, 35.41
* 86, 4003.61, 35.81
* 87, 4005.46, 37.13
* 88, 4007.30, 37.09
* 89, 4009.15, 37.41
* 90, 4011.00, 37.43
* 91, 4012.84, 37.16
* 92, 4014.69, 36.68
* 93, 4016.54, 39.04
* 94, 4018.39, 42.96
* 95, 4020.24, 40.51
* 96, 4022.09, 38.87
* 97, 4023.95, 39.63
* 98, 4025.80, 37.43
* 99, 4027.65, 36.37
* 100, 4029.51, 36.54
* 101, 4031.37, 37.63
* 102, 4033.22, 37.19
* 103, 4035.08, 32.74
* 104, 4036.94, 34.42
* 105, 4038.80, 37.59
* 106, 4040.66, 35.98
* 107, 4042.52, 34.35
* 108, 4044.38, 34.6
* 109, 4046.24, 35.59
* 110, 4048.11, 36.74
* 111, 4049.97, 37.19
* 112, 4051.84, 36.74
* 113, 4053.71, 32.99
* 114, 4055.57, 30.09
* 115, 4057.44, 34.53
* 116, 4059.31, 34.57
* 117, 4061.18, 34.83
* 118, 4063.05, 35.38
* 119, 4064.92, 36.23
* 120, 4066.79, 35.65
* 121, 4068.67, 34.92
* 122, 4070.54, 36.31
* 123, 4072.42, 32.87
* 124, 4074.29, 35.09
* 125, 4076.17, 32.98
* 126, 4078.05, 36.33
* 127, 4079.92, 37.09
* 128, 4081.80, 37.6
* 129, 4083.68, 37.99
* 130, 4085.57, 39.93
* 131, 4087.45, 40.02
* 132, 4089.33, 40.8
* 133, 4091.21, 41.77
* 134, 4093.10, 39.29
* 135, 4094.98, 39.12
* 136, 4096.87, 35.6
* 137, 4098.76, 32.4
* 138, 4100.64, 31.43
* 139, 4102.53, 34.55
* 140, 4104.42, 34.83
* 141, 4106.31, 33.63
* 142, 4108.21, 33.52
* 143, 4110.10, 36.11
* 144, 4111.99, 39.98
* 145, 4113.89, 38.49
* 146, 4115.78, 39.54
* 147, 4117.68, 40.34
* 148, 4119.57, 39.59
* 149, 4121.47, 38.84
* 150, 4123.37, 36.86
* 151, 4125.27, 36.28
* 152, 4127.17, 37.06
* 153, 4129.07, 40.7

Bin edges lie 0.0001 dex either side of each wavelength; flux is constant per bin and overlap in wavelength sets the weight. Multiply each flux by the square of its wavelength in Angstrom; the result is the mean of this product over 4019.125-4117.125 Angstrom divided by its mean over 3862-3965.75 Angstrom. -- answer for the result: 1.83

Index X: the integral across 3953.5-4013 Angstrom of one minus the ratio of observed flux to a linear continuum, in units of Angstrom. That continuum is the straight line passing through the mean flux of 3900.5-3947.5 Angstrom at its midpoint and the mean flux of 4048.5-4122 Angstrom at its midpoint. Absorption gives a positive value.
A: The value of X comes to -3.6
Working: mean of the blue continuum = 21.4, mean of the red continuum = 36.4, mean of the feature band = 28.9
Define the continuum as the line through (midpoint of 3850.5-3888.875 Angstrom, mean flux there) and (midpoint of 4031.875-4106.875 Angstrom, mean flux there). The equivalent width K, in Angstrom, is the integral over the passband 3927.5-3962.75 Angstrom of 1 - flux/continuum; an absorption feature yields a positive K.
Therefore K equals 7.6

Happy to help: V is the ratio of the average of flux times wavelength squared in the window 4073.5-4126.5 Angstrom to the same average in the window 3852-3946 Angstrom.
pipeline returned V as 1.98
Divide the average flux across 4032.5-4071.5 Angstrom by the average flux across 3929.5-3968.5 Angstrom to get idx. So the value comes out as 1.78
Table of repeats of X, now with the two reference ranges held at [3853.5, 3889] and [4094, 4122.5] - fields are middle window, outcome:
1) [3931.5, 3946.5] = 4.4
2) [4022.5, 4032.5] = -2.3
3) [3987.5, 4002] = -4.1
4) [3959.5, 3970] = 3.5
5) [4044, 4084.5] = -2.5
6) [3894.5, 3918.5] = -4.5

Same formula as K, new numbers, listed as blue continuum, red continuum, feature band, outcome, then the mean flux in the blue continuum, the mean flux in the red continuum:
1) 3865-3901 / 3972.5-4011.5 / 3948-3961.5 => 2.0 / 20.8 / 33.3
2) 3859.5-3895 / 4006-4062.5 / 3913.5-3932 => 2.3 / 20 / 36.5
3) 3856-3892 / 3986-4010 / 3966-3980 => 6.1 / 19.4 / 36.3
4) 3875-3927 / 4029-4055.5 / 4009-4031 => -3.1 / 23.1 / 35.5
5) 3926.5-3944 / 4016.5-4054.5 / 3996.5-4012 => -3.6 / 15.3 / 36.9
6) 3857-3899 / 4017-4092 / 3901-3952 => 5.9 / 20.3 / 36.5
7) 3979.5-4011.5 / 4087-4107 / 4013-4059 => -0.6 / 35.6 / 36.6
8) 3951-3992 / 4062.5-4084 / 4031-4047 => -1.8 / 24.6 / 35.7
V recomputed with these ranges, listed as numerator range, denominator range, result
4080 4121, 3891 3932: 1.76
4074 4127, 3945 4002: 1.48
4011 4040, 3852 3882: 2.16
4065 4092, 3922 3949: 2.23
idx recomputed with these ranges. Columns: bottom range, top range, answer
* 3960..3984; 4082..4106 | 1.76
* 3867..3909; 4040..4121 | 1.68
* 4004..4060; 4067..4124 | 1.01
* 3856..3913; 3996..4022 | 1.77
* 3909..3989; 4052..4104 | 1.61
